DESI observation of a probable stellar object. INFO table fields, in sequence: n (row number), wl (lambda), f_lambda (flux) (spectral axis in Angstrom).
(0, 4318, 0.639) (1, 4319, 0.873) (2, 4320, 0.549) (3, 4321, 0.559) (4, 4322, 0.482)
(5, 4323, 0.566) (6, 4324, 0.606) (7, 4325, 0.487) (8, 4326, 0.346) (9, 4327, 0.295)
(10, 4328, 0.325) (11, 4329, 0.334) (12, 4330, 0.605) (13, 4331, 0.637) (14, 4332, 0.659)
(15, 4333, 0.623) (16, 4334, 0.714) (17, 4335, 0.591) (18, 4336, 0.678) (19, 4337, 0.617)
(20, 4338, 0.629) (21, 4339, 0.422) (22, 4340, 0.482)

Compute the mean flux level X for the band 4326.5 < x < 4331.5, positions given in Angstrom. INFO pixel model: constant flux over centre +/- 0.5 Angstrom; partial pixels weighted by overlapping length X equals 0.439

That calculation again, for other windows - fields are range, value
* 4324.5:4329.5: 0.357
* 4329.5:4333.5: 0.631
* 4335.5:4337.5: 0.647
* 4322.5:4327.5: 0.46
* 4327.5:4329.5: 0.33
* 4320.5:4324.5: 0.553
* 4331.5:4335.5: 0.647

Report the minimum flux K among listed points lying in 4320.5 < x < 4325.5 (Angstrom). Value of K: 0.482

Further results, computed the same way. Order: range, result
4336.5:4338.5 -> 0.617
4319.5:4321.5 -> 0.549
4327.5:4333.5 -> 0.325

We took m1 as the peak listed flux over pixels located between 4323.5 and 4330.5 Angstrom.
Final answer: 0.606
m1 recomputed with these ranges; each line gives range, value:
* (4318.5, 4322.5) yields 0.873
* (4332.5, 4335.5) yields 0.714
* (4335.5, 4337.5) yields 0.678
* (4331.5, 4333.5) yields 0.659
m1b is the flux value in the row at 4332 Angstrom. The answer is 0.659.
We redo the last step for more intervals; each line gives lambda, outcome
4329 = 0.334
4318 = 0.639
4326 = 0.346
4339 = 0.422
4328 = 0.325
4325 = 0.487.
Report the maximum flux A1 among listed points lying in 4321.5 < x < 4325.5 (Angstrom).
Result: 0.606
